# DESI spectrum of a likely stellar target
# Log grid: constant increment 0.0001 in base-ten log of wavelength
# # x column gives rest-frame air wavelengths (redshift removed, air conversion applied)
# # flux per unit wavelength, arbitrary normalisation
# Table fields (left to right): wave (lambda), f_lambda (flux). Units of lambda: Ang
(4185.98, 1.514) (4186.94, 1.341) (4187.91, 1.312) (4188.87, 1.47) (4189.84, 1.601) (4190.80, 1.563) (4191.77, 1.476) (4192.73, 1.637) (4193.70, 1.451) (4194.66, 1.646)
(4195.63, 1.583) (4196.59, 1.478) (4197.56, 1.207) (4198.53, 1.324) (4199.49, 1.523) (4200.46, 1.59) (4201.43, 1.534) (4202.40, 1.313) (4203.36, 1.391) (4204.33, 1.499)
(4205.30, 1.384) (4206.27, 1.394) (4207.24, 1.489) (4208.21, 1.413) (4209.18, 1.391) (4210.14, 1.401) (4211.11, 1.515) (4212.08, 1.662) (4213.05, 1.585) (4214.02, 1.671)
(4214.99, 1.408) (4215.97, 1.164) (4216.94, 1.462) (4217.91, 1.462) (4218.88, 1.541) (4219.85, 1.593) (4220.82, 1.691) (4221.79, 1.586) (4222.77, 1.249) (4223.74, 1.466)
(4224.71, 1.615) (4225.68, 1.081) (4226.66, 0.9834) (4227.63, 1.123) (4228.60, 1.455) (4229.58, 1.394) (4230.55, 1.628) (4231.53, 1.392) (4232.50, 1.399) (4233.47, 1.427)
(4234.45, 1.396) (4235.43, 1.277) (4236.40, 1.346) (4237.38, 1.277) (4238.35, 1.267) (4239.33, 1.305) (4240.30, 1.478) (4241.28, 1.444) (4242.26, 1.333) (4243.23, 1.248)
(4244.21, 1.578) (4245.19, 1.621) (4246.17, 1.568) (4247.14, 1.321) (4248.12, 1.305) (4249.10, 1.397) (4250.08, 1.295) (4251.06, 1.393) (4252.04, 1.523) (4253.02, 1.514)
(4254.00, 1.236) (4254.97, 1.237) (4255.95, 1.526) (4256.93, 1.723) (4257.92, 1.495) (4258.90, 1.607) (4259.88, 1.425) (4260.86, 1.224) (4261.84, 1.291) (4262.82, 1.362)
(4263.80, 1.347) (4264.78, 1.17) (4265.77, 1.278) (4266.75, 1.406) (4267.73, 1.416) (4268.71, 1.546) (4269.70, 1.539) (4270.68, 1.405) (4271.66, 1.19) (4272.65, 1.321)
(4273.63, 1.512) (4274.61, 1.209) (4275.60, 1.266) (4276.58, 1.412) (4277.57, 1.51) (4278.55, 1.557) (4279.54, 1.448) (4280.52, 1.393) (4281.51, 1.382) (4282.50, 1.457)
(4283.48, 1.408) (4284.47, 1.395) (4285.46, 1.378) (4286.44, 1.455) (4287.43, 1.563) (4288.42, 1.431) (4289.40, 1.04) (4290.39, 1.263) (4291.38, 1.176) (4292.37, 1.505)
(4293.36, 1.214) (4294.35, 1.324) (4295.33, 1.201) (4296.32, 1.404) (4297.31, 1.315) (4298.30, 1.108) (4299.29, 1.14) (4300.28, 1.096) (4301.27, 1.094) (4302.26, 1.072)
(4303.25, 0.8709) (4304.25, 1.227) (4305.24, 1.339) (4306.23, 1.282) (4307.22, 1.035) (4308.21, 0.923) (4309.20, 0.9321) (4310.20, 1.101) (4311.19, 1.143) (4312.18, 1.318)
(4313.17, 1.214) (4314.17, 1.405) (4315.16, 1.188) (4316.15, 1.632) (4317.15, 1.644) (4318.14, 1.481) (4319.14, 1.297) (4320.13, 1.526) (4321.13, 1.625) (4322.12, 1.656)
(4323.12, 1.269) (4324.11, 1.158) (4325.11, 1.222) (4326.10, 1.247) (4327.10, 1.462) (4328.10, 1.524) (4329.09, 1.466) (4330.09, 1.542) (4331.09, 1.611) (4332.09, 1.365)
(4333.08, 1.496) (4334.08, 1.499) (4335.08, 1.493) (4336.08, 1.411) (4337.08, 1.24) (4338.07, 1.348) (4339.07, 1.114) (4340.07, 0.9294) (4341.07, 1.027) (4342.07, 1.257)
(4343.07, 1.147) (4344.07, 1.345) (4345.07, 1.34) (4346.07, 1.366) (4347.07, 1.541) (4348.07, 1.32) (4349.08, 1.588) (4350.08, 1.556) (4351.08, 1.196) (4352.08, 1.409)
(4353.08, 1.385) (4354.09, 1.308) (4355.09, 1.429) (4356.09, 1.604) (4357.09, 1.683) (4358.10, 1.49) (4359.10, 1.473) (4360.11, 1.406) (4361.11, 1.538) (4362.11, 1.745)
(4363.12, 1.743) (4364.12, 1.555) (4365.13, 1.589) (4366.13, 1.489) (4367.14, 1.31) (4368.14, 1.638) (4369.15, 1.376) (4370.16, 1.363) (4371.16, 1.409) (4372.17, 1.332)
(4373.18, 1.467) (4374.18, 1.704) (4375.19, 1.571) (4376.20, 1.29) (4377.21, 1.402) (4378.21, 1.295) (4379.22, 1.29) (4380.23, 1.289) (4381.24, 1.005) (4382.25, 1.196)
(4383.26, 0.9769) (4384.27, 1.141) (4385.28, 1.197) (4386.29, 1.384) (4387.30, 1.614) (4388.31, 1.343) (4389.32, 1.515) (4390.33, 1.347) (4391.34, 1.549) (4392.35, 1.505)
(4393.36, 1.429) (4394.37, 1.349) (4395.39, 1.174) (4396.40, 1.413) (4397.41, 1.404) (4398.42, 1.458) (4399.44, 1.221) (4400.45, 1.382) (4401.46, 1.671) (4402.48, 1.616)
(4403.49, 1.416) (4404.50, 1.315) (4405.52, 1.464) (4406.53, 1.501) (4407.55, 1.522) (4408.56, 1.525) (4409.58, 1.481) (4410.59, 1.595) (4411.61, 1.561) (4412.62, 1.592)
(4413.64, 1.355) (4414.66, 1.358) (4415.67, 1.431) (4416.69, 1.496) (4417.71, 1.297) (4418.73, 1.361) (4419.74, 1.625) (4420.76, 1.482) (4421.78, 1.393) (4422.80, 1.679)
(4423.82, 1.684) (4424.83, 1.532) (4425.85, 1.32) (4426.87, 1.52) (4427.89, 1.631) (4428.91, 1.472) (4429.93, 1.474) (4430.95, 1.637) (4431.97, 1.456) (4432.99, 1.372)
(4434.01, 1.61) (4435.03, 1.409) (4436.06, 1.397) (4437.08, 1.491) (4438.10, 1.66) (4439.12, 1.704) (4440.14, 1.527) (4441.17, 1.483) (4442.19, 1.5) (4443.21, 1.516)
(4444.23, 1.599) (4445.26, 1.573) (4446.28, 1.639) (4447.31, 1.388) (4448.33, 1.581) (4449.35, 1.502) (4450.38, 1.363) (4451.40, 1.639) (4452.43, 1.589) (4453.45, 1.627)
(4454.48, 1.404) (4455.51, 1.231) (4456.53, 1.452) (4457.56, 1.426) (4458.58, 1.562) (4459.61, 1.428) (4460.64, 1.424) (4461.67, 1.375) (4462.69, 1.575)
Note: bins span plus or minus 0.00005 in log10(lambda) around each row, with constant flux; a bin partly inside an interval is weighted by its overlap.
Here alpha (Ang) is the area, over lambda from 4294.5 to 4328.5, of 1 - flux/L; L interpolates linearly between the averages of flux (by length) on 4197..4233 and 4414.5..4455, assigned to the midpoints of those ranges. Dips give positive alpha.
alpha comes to 4.6 Ang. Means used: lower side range 1.43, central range 1.27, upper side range 1.51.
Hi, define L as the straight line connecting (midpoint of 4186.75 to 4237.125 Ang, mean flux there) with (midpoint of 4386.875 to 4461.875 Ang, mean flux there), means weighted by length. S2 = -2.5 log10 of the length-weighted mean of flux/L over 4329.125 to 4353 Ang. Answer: 0.08 mag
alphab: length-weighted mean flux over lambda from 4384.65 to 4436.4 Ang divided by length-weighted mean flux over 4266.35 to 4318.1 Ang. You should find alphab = 1.1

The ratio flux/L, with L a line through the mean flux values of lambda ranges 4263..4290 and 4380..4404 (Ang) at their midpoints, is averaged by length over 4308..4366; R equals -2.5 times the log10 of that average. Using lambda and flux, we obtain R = -0.02 mag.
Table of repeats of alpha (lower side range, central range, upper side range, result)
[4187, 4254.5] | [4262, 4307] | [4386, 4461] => 4.0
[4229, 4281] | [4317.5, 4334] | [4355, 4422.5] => -0.2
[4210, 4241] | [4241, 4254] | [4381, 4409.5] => -0.1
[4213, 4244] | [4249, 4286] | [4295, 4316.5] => -3.2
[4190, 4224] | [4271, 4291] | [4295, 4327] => -0.9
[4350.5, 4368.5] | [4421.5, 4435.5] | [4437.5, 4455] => 0.2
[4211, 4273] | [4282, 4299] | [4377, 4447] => 1.1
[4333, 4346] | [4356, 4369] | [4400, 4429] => -2.0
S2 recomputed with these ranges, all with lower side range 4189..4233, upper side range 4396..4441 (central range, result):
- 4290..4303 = 0.20 mag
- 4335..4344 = 0.21 mag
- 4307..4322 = 0.12 mag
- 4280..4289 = 0.03 mag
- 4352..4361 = 0.01 mag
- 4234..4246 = 0.06 mag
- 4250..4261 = 0.01 mag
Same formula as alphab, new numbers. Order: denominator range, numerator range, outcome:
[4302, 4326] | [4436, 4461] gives 1.18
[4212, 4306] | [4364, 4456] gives 1.06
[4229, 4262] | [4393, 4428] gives 1.04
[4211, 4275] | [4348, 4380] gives 1.04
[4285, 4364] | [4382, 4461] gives 1.09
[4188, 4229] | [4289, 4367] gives 0.92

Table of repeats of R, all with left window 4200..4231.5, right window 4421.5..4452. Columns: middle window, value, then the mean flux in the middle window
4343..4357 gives 0.06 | 1.41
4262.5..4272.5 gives 0.07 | 1.36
